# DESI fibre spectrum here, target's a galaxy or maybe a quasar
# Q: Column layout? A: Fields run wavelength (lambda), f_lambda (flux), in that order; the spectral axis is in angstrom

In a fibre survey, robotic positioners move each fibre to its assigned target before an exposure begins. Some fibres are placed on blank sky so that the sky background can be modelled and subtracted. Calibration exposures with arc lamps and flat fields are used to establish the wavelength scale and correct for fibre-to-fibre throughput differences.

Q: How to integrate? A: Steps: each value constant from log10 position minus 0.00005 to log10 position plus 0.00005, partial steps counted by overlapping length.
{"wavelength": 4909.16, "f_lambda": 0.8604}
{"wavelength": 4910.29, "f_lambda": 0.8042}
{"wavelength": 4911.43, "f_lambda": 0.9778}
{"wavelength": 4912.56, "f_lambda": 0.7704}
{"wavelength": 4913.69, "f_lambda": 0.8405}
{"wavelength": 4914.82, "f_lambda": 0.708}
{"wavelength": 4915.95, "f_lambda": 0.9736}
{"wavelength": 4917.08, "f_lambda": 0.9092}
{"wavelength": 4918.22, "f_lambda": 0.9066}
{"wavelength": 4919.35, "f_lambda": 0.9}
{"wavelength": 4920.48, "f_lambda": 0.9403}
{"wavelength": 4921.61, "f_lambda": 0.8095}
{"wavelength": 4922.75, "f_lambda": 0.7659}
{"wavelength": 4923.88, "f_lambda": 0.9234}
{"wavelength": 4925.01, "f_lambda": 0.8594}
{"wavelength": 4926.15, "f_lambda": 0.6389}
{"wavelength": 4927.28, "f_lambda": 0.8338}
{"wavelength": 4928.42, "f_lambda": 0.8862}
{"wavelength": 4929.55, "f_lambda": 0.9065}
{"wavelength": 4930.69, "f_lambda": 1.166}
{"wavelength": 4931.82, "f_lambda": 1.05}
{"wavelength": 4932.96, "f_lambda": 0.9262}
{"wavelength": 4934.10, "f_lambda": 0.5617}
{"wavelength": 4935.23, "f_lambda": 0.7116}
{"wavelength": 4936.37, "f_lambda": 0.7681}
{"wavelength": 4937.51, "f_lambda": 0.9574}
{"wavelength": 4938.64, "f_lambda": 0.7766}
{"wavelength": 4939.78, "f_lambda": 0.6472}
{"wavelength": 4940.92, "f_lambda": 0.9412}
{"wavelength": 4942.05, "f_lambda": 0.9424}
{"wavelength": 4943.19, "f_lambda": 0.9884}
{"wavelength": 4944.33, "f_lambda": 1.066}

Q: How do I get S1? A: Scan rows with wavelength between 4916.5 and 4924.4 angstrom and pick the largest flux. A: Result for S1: 0.9403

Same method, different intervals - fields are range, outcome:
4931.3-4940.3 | 1.05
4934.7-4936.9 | 0.7681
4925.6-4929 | 0.8862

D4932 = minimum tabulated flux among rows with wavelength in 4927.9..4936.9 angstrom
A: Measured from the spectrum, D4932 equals 0.5617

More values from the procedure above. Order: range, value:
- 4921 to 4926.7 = 0.6389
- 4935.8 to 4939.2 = 0.7681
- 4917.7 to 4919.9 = 0.9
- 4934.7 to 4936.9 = 0.7116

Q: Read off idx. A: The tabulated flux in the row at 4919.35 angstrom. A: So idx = 0.9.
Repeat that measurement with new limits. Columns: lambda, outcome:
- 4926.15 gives 0.6389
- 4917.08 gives 0.9092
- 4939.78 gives 0.6472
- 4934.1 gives 0.5617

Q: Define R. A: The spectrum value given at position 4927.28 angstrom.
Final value 0.8338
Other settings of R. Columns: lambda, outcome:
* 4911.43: 0.9778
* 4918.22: 0.9066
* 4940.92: 0.9412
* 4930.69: 1.166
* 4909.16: 0.8604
